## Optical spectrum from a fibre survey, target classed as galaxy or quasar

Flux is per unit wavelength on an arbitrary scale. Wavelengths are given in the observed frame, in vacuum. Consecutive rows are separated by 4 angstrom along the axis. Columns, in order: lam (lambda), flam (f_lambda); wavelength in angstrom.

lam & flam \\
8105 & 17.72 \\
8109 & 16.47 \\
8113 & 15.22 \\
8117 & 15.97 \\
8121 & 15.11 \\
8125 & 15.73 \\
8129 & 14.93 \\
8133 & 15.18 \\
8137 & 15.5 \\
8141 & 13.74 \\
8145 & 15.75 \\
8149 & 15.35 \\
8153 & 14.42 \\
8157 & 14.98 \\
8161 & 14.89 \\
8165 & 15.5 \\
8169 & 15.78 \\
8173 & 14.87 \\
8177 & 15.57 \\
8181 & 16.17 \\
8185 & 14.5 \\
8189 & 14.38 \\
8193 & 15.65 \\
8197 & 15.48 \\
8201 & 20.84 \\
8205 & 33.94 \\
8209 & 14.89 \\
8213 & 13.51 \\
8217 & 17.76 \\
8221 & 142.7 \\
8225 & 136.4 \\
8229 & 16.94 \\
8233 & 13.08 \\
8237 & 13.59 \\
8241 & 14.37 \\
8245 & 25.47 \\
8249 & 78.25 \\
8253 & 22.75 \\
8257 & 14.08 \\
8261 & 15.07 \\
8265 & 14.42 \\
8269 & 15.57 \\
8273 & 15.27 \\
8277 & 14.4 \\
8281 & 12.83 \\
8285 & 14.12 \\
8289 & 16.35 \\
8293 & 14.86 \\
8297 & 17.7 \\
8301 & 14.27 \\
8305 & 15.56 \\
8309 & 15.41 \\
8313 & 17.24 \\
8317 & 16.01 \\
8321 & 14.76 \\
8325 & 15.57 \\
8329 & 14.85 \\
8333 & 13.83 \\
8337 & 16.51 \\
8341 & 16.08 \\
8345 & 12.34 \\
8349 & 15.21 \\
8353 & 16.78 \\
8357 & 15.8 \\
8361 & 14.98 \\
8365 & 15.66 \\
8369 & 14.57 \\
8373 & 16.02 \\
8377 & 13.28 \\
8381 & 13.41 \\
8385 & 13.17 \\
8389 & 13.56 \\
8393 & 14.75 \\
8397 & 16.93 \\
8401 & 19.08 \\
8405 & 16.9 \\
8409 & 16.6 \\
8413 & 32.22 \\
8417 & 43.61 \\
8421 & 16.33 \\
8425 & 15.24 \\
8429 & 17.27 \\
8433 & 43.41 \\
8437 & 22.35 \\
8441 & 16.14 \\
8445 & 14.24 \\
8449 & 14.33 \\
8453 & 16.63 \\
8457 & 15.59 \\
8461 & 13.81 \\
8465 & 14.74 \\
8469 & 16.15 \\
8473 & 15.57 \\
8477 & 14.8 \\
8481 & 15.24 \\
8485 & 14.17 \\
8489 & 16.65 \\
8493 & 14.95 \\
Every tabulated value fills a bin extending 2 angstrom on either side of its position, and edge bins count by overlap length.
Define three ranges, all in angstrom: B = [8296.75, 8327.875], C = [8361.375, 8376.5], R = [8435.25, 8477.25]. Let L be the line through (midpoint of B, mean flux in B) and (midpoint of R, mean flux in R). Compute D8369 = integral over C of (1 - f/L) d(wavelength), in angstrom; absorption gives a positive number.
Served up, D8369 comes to 0.6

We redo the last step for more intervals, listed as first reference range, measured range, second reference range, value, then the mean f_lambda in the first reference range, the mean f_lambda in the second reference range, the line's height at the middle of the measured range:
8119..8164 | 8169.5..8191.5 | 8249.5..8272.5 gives 2.1 angstrom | 15.1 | 20.3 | 16.8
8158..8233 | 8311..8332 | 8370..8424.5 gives 6.7 angstrom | 29.9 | 18.7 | 22.9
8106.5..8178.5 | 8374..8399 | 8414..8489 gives 5.4 angstrom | 15.3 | 19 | 18.2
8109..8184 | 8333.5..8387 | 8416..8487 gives 8.1 angstrom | 15.3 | 18.5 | 17.6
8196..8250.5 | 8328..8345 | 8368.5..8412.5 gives 6.2 angstrom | 39.9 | 15.9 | 23.6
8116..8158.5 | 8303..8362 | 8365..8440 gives 10.0 angstrom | 15.1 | 19.8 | 18.5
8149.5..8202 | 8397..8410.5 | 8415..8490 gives 0.5 angstrom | 15.5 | 18.8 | 18.2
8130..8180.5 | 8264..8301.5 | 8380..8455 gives 5.2 angstrom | 15.2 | 19.9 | 17.5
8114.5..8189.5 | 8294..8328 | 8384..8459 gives 4.3 angstrom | 15.2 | 20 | 18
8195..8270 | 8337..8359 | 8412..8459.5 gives 9.5 angstrom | 33.9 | 22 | 27.1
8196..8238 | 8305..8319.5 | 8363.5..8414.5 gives 6.0 angstrom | 41.1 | 16.5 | 27.5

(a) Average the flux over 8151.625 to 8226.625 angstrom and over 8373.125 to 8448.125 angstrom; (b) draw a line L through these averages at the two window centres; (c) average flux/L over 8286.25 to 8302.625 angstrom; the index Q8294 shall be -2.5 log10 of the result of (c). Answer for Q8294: 0.488 mag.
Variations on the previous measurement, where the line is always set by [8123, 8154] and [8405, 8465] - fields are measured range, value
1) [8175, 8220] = -0.236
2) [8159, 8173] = 0.023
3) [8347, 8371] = 0.244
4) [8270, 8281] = 0.218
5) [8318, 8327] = 0.221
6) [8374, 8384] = 0.409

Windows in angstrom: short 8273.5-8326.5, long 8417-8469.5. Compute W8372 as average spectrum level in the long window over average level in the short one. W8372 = 1.25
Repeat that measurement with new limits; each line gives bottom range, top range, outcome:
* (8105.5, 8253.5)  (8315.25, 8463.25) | 0.71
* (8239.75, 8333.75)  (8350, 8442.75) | 1.02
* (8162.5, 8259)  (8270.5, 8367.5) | 0.51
